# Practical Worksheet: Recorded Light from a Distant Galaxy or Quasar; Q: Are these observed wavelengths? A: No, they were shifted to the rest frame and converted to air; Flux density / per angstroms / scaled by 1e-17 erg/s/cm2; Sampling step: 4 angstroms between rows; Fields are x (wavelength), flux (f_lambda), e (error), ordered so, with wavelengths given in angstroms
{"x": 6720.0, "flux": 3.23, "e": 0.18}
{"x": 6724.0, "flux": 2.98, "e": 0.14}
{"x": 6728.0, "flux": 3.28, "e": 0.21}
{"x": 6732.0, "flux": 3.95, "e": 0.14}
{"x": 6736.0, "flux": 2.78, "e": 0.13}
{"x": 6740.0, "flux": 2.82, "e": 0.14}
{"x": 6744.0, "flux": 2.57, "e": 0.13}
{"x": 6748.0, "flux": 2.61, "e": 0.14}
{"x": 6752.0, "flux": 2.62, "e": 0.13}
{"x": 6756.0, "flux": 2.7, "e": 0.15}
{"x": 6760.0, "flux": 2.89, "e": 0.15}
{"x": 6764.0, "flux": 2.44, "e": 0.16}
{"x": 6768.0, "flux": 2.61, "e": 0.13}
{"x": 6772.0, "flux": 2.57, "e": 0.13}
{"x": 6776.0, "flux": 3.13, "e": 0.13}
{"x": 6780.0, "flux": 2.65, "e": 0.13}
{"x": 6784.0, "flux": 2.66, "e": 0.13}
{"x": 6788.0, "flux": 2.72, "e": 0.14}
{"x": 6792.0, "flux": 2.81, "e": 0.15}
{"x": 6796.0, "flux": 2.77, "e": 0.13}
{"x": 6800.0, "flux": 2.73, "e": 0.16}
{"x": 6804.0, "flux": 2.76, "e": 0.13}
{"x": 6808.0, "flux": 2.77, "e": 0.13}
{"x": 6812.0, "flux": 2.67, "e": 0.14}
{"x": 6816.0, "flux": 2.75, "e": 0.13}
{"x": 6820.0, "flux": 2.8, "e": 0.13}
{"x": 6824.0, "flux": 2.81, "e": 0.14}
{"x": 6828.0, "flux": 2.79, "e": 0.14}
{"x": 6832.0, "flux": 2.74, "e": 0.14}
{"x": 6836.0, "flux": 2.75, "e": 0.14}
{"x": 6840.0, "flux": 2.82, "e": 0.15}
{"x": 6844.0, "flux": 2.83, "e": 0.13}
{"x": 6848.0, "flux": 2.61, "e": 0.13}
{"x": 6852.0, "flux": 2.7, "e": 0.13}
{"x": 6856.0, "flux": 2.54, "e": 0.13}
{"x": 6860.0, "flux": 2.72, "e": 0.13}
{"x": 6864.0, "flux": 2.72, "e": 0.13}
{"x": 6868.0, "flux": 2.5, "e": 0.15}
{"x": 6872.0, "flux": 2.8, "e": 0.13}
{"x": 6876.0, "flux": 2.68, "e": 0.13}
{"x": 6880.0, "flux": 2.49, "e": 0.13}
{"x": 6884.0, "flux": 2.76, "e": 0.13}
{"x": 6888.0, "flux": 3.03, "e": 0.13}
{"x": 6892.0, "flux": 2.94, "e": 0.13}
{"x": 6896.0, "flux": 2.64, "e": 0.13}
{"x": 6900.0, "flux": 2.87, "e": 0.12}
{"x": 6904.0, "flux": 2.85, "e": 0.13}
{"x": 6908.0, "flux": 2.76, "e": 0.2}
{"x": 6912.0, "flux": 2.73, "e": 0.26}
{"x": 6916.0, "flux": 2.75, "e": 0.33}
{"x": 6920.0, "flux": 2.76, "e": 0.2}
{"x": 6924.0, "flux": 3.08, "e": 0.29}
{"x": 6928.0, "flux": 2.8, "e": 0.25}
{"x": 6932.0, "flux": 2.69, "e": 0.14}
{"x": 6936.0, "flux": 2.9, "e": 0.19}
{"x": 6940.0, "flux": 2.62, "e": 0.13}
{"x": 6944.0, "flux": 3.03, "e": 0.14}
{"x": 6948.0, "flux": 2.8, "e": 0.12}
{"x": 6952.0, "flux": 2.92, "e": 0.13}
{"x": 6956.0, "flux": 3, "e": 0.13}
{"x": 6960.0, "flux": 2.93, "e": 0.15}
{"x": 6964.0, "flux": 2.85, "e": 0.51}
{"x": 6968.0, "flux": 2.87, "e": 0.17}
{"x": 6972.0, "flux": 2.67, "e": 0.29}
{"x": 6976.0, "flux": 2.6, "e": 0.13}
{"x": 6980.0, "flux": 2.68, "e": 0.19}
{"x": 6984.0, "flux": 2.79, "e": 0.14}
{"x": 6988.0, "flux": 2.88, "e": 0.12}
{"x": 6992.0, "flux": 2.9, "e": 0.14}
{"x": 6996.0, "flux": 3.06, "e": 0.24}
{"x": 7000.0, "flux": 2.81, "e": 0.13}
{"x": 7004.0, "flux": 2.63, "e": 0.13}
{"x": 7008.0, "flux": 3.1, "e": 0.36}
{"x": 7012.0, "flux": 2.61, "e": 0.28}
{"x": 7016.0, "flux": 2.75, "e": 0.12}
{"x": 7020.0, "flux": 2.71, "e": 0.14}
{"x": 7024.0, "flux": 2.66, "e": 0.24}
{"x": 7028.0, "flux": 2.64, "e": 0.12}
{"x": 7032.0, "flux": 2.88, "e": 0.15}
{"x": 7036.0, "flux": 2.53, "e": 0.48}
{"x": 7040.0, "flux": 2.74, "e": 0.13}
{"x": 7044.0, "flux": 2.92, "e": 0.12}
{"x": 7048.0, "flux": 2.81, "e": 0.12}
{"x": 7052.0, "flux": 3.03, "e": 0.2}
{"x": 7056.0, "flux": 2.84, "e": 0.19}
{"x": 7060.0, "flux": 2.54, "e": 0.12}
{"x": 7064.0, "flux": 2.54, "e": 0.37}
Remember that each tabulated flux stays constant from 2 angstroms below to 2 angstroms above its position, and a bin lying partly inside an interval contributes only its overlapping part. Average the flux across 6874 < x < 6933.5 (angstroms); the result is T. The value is 2.79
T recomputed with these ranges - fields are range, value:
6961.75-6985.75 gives 2.74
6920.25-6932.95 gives 2.86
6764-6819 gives 2.73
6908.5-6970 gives 2.85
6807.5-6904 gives 2.74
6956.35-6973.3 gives 2.85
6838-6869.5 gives 2.68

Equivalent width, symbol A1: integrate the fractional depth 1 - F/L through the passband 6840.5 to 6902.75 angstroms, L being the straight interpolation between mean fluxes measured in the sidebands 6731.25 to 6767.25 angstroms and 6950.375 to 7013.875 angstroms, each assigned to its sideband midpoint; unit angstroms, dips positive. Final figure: 1.7 angstroms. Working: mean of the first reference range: 2.77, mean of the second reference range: 2.83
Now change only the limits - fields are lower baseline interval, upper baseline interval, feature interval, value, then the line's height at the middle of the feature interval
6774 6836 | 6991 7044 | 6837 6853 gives 0.2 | 2.77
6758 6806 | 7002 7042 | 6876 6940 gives -1.6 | 2.73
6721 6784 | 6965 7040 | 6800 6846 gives 0.8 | 2.82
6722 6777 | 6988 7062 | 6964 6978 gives 0.3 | 2.8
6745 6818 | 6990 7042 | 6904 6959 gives -1.7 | 2.75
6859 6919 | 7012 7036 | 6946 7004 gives -2.4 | 2.72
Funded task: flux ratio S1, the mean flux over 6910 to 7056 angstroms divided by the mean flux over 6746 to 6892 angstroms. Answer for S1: 1.0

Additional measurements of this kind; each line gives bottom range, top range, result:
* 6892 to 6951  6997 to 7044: 0.98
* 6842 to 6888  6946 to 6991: 1.05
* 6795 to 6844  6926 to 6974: 1.03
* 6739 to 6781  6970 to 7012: 1.04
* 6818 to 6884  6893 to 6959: 1.04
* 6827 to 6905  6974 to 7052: 1.02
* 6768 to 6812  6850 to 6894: 0.99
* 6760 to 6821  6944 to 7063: 1.03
